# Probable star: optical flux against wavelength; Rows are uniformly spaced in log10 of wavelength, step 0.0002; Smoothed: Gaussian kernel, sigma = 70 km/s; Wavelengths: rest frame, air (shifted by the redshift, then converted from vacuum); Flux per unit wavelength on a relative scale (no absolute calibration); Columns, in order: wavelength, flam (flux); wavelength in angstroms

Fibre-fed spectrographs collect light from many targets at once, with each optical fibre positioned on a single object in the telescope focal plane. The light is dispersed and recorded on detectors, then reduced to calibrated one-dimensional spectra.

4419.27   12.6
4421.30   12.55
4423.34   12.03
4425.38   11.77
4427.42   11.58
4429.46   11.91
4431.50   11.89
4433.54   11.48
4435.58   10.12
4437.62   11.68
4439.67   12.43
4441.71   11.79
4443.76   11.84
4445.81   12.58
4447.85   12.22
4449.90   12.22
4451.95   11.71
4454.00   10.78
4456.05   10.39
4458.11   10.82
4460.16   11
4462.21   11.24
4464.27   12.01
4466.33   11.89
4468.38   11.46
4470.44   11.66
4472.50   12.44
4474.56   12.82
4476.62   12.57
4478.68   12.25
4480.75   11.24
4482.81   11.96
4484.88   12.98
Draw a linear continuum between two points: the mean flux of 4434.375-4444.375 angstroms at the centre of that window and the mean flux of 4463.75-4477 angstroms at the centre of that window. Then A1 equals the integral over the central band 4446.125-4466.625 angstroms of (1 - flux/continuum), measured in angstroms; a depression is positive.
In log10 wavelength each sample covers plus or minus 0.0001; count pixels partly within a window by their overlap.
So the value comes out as 0.7 angstroms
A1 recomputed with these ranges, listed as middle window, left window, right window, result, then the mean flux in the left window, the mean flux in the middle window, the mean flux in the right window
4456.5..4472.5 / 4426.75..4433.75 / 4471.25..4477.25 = 1.20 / 11.8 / 11.5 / 12.6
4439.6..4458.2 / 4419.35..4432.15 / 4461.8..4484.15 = 0.49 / 12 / 11.7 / 12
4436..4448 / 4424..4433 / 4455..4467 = -0.47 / 11.8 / 12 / 11.2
